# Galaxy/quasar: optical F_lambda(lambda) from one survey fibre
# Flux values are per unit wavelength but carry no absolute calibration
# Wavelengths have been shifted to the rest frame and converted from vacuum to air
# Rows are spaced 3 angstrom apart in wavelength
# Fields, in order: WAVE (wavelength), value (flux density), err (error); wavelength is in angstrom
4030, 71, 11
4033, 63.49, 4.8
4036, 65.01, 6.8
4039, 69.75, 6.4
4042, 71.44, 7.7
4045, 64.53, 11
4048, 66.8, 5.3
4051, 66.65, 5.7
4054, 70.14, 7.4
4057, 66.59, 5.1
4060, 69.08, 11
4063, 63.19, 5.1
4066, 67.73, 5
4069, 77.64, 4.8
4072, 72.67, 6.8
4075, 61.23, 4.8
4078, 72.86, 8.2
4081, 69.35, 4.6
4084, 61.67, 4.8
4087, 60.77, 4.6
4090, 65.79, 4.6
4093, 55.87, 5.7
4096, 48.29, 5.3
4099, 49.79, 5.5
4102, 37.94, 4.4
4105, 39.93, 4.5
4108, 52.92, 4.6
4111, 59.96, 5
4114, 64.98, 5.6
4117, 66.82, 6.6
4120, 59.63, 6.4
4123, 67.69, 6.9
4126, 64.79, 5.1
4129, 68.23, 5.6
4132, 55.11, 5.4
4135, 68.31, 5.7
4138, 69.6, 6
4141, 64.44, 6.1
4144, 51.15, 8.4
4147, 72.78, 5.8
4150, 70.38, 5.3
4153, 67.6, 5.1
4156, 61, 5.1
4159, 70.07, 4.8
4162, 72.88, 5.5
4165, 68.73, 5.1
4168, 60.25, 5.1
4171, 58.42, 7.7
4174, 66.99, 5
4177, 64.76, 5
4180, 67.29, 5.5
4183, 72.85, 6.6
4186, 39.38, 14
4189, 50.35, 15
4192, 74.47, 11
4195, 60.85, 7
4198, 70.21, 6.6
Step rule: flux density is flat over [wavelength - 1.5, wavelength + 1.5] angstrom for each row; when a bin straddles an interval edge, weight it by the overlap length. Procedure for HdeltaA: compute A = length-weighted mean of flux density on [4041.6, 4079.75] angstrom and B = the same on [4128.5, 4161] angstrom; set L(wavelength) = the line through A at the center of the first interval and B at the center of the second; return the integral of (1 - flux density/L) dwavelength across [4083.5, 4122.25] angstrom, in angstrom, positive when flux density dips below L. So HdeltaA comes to 6.4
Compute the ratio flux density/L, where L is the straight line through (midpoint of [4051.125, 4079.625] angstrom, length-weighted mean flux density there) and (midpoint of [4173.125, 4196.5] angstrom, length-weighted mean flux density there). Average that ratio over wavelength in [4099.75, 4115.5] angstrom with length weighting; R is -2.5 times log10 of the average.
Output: 0.285 mag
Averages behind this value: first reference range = 68.9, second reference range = 62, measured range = 51.1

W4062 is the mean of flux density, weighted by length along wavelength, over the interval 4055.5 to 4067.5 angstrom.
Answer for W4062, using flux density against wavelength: 66.6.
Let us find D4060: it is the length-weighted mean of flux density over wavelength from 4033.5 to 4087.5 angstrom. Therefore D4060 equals 67.7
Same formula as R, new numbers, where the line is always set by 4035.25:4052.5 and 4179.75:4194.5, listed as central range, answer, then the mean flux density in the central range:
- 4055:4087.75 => -0.026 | 67.7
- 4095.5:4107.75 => 0.403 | 44.5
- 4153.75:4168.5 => -0.092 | 67.1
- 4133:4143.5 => -0.043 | 65.3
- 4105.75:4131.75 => 0.028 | 62.1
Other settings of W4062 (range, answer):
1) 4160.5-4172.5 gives 65.1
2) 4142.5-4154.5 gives 65.5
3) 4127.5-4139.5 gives 65.3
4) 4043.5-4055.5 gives 67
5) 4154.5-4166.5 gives 68.2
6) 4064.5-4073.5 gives 72.7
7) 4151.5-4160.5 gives 66.2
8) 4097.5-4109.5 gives 45.1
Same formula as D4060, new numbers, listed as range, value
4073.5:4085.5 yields 66.3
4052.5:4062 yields 68.3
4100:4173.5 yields 62.2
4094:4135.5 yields 57.2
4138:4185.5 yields 65.5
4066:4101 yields 63.1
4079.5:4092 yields 64.1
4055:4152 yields 62.5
